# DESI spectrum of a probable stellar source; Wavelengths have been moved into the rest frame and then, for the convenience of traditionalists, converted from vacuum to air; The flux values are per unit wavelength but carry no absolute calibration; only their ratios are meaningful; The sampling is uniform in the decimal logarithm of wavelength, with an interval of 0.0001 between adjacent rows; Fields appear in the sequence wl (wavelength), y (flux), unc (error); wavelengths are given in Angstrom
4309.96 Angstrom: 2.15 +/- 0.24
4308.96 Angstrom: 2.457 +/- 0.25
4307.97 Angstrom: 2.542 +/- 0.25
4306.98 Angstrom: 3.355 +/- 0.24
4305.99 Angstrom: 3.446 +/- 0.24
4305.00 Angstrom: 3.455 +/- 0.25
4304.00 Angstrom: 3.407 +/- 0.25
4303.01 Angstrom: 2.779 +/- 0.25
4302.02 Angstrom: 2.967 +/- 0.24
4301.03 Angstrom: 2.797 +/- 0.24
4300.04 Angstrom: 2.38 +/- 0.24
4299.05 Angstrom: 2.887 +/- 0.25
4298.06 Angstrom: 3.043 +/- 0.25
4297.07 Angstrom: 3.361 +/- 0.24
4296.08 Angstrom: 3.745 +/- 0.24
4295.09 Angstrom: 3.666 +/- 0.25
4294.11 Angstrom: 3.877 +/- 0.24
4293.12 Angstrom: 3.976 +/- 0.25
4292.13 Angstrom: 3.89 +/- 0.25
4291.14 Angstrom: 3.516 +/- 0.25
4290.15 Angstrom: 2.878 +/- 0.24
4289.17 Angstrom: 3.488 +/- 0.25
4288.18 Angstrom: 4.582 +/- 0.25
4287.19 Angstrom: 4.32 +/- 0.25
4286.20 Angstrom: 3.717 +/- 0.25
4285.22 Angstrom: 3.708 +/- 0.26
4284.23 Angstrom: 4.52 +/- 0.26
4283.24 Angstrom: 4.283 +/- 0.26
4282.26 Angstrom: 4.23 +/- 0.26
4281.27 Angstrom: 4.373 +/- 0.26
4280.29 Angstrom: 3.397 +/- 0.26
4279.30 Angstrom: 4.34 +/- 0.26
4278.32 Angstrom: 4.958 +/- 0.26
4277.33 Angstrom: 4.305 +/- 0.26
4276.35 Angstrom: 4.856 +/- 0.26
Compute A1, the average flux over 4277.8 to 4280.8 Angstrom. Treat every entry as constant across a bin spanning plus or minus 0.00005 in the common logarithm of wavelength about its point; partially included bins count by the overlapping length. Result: 4.24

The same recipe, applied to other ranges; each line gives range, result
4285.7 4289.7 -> 4.02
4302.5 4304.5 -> 3.09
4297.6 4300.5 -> 2.77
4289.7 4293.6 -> 3.57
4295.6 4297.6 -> 3.54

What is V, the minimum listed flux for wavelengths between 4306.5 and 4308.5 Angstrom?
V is 2.542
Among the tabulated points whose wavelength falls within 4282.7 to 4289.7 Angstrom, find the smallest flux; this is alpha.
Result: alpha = 3.488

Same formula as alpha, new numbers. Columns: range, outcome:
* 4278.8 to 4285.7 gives 3.397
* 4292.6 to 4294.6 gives 3.877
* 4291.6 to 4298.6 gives 3.043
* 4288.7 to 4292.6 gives 2.878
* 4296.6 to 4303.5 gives 2.38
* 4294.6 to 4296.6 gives 3.666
